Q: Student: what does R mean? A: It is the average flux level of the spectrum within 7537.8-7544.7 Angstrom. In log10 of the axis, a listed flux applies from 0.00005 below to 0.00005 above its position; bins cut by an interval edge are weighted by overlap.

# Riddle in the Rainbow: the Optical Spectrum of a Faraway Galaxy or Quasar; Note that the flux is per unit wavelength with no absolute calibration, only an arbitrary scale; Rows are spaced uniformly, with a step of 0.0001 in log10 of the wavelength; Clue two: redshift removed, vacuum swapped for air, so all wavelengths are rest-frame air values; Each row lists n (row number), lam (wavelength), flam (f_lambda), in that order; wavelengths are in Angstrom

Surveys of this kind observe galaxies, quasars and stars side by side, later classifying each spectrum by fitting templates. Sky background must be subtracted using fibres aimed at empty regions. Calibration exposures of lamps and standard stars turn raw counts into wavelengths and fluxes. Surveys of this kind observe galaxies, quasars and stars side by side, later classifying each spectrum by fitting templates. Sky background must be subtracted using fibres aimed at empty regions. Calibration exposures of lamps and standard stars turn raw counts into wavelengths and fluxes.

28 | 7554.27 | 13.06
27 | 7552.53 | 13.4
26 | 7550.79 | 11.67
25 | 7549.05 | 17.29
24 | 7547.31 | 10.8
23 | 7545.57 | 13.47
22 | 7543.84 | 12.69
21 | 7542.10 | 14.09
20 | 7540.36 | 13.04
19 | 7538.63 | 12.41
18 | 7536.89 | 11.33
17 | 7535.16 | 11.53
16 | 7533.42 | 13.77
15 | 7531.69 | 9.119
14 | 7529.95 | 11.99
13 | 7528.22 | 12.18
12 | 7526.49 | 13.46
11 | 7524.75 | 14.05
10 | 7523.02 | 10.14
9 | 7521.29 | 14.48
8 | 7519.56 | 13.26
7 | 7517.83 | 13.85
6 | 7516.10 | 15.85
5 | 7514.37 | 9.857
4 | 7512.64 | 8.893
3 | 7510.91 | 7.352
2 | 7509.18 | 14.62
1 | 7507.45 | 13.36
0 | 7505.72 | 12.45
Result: 13.1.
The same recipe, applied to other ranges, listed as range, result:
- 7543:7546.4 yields 13.1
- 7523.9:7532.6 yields 12.2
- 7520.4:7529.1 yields 12.9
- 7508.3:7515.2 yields 10.2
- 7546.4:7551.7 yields 13.2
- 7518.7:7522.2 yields 13.8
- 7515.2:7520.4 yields 14.3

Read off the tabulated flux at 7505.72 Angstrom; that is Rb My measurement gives 12.45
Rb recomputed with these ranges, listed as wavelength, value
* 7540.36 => 13.04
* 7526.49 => 13.46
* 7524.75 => 14.05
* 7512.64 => 8.893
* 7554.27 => 13.06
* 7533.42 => 13.77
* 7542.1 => 14.09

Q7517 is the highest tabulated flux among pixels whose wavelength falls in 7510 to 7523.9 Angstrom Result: 15.85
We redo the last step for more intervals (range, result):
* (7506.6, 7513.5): 14.62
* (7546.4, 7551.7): 17.29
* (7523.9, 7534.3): 14.05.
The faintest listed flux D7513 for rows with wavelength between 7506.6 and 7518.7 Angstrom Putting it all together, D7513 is 7.352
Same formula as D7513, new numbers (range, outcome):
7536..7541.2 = 11.33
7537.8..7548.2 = 10.8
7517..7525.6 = 10.14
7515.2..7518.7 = 13.85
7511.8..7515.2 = 8.893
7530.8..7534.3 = 9.119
